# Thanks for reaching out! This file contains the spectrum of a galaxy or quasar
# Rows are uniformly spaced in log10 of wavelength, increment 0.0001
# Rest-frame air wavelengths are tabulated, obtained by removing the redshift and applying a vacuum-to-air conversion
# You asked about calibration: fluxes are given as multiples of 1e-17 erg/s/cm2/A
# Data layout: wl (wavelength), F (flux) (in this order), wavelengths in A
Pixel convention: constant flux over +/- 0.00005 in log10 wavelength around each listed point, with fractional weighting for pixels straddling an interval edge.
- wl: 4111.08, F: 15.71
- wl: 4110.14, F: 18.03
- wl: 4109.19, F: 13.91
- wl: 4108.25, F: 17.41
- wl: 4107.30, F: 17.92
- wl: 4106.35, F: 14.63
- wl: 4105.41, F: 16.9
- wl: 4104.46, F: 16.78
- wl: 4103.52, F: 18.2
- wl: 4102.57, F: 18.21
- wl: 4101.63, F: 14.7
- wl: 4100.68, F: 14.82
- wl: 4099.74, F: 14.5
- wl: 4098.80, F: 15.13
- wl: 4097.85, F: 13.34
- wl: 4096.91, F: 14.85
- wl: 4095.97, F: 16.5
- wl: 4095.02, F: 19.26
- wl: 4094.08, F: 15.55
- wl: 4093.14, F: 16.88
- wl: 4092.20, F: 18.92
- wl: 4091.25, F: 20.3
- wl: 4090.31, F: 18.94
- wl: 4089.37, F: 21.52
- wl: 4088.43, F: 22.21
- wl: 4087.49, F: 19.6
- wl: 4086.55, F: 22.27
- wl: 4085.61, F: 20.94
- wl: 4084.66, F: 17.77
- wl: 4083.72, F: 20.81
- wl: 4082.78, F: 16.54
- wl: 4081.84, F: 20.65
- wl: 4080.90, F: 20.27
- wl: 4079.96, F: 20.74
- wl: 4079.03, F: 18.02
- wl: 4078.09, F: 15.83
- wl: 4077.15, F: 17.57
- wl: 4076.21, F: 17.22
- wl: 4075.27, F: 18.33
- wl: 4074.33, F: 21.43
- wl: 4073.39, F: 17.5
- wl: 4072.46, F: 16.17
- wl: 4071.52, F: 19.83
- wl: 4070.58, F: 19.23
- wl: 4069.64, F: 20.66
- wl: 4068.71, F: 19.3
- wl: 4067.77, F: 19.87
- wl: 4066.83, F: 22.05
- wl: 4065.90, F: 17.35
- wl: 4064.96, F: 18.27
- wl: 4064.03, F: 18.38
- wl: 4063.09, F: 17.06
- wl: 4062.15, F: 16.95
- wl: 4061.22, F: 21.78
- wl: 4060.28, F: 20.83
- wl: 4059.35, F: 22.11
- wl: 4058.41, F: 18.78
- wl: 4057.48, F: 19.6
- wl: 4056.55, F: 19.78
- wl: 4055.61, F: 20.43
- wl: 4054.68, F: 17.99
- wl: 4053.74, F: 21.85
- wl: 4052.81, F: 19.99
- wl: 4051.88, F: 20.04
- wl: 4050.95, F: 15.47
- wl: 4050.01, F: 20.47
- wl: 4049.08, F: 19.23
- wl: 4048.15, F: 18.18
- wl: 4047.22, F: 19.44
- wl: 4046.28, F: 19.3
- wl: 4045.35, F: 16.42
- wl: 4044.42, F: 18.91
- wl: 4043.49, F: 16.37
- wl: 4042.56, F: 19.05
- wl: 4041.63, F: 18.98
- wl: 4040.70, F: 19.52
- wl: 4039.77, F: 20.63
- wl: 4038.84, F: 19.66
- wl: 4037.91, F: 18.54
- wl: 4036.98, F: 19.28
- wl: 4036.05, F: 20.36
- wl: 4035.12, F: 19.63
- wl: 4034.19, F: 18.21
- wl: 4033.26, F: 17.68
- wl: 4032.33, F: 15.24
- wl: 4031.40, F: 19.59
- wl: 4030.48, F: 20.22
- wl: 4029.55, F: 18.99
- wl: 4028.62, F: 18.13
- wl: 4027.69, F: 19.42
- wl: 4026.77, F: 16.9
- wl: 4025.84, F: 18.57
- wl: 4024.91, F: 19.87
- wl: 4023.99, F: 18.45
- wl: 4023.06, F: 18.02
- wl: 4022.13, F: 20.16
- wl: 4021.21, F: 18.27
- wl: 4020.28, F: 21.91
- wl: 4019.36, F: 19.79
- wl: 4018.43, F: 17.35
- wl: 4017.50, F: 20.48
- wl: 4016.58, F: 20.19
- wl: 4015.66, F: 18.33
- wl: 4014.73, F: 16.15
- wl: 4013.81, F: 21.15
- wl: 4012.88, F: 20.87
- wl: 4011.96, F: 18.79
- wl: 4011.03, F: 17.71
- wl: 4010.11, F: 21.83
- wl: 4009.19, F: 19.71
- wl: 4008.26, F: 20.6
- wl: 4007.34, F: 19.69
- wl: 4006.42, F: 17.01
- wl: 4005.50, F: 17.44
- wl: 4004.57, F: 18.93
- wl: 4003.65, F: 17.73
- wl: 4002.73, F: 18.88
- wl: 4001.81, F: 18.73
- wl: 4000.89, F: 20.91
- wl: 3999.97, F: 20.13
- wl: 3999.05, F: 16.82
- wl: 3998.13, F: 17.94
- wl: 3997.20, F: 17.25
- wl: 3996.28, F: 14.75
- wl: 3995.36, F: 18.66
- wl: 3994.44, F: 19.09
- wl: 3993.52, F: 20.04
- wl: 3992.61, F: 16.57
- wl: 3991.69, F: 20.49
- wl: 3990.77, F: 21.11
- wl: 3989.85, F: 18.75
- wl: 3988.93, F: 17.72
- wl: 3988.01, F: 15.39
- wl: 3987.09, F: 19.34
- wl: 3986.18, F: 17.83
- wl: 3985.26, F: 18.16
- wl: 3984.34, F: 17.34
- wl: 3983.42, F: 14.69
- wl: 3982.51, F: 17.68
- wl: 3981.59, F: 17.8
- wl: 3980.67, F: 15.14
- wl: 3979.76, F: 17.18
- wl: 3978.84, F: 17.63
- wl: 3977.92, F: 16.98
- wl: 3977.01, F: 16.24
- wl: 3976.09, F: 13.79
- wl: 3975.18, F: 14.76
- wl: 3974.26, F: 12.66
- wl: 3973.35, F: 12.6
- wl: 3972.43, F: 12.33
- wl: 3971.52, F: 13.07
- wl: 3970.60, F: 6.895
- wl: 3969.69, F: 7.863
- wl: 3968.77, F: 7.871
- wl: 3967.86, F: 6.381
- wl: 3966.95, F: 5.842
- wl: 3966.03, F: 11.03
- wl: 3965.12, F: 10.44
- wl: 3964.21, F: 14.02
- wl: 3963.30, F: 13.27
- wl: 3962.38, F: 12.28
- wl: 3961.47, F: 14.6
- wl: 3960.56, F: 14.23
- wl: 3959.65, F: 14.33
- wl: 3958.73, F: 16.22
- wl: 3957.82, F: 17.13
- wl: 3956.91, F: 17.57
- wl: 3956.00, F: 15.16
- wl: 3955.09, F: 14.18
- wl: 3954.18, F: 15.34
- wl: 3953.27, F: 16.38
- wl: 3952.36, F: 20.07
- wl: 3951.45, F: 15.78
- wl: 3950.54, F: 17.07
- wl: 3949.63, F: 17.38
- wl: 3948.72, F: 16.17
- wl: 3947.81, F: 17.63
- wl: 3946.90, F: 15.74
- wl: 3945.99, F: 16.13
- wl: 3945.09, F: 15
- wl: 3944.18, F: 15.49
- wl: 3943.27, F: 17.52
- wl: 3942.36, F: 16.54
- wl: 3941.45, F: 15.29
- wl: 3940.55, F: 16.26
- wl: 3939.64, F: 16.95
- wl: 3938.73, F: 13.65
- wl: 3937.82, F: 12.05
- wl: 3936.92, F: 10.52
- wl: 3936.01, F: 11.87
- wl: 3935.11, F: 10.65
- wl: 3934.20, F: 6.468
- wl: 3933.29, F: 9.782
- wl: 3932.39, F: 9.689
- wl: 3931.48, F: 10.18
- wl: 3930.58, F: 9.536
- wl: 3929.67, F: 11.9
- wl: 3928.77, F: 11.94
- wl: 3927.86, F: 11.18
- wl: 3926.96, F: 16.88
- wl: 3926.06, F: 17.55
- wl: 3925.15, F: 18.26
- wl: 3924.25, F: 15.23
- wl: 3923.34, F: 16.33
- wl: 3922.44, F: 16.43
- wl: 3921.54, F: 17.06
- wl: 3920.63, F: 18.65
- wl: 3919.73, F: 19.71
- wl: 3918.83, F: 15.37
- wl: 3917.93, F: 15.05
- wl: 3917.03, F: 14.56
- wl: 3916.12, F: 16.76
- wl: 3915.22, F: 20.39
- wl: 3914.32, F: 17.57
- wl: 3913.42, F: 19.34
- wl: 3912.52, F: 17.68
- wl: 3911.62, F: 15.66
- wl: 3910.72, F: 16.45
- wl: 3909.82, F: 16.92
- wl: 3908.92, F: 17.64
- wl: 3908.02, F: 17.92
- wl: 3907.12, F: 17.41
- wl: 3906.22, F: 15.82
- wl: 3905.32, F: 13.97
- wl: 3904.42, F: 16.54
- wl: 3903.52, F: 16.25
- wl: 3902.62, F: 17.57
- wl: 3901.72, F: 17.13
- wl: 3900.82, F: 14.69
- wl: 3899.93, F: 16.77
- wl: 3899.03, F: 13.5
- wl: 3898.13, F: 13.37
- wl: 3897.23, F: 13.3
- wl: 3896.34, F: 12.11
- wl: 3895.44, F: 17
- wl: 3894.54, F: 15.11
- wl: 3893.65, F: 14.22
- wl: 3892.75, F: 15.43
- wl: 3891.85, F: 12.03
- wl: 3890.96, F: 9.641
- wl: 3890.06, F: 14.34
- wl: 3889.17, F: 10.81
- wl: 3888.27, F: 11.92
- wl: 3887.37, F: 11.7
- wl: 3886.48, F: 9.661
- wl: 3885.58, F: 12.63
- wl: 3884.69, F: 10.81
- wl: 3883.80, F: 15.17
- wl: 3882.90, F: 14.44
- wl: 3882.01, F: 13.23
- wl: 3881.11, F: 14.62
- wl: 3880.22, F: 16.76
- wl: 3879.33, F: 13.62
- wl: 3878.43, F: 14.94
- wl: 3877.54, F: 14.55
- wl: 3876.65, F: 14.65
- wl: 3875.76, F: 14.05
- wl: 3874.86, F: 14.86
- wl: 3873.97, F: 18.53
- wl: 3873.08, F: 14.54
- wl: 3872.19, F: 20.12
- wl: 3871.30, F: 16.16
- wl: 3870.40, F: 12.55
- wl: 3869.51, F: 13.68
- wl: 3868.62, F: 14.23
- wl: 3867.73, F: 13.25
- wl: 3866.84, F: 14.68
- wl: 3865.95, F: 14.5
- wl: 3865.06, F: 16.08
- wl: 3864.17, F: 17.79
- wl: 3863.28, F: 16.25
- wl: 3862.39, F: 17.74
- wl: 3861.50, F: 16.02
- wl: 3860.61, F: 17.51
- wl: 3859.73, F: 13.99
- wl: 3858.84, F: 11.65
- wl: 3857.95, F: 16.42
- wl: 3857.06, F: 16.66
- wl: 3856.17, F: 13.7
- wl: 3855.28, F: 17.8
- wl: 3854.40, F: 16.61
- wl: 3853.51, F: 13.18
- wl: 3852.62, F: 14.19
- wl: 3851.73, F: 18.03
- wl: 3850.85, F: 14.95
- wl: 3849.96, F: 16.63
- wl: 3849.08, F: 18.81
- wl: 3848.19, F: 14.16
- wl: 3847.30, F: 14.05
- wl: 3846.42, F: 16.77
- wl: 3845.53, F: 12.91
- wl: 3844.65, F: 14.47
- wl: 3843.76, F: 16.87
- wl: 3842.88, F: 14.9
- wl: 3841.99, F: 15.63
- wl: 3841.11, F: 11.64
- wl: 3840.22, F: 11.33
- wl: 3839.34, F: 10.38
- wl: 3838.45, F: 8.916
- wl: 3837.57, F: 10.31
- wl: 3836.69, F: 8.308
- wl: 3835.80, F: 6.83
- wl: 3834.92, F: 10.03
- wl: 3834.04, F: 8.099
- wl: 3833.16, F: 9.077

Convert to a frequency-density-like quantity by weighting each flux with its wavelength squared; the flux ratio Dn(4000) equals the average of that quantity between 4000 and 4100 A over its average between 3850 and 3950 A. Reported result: 1.37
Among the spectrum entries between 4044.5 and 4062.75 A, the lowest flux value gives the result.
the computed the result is 15.47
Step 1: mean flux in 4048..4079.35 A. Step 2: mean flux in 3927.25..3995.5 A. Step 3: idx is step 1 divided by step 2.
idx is 1.3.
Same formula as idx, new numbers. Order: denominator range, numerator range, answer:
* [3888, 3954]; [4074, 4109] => 1.19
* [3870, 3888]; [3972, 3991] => 1.14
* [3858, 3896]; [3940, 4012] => 1.11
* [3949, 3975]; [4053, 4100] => 1.42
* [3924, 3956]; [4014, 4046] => 1.31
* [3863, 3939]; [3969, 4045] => 1.22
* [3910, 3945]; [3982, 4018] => 1.25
